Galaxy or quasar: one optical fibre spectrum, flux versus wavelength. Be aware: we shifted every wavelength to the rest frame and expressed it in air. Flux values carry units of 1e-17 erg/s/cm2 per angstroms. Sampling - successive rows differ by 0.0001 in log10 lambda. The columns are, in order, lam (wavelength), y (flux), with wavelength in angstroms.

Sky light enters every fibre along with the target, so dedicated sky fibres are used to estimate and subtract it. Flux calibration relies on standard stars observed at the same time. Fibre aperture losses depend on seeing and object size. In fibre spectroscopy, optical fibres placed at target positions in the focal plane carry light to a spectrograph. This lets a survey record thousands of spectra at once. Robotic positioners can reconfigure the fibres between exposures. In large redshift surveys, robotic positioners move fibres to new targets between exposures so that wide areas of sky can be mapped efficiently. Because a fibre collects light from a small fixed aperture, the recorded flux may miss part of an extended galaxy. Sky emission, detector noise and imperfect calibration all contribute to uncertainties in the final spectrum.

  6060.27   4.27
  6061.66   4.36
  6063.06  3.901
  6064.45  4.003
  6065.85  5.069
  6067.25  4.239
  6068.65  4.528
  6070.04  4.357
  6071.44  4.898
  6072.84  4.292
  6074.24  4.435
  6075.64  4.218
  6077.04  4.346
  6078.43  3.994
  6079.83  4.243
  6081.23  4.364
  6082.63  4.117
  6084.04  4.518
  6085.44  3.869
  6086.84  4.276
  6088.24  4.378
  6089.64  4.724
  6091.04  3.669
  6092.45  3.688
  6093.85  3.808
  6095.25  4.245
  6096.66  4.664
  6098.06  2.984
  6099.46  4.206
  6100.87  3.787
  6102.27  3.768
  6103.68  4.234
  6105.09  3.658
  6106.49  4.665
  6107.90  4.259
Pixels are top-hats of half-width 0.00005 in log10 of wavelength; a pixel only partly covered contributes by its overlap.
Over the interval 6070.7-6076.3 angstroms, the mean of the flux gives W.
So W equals 4.46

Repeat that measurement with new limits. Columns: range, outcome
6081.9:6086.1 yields 4.16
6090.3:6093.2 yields 3.69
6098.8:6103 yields 3.91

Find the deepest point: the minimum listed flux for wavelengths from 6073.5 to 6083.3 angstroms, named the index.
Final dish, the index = 3.994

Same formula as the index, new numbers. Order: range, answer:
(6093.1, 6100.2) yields 2.984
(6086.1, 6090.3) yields 4.276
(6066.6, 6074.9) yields 4.239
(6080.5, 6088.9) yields 3.869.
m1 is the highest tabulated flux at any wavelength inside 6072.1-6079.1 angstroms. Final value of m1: 4.435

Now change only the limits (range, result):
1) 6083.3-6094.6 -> 4.724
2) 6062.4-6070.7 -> 5.069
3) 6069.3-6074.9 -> 4.898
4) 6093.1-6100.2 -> 4.664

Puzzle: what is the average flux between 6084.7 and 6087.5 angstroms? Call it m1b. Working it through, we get 4.08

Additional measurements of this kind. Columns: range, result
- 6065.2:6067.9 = 4.65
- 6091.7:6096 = 3.91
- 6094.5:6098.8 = 3.97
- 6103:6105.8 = 3.95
